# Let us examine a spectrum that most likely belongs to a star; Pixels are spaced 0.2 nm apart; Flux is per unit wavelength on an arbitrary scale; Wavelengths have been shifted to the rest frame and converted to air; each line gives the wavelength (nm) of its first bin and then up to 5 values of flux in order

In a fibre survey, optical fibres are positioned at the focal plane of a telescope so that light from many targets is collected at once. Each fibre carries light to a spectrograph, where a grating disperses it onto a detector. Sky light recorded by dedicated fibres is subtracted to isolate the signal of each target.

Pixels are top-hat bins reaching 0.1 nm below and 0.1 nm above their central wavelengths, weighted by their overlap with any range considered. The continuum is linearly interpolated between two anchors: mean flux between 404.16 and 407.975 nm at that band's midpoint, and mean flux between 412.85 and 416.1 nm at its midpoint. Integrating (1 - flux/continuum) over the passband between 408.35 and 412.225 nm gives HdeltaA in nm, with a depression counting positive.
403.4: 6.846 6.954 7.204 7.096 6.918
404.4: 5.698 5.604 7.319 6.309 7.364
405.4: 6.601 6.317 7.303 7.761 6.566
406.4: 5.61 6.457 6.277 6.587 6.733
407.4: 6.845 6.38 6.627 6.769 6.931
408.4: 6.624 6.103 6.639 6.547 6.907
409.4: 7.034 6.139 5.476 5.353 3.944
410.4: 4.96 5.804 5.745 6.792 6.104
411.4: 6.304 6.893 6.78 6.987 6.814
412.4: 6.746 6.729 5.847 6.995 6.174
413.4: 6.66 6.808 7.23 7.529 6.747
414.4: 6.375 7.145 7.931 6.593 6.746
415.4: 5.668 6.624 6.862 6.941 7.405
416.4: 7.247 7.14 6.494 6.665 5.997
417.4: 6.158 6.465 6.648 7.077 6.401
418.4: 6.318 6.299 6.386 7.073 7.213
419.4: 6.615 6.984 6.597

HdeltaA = 0.30 nm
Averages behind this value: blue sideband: 6.59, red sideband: 6.8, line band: 6.18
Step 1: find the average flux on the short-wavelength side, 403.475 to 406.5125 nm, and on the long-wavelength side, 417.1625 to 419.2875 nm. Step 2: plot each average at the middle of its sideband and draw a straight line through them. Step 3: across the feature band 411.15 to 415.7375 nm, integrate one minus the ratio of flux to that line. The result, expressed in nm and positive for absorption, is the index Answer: -0.075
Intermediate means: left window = 6.71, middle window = 6.72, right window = 6.56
